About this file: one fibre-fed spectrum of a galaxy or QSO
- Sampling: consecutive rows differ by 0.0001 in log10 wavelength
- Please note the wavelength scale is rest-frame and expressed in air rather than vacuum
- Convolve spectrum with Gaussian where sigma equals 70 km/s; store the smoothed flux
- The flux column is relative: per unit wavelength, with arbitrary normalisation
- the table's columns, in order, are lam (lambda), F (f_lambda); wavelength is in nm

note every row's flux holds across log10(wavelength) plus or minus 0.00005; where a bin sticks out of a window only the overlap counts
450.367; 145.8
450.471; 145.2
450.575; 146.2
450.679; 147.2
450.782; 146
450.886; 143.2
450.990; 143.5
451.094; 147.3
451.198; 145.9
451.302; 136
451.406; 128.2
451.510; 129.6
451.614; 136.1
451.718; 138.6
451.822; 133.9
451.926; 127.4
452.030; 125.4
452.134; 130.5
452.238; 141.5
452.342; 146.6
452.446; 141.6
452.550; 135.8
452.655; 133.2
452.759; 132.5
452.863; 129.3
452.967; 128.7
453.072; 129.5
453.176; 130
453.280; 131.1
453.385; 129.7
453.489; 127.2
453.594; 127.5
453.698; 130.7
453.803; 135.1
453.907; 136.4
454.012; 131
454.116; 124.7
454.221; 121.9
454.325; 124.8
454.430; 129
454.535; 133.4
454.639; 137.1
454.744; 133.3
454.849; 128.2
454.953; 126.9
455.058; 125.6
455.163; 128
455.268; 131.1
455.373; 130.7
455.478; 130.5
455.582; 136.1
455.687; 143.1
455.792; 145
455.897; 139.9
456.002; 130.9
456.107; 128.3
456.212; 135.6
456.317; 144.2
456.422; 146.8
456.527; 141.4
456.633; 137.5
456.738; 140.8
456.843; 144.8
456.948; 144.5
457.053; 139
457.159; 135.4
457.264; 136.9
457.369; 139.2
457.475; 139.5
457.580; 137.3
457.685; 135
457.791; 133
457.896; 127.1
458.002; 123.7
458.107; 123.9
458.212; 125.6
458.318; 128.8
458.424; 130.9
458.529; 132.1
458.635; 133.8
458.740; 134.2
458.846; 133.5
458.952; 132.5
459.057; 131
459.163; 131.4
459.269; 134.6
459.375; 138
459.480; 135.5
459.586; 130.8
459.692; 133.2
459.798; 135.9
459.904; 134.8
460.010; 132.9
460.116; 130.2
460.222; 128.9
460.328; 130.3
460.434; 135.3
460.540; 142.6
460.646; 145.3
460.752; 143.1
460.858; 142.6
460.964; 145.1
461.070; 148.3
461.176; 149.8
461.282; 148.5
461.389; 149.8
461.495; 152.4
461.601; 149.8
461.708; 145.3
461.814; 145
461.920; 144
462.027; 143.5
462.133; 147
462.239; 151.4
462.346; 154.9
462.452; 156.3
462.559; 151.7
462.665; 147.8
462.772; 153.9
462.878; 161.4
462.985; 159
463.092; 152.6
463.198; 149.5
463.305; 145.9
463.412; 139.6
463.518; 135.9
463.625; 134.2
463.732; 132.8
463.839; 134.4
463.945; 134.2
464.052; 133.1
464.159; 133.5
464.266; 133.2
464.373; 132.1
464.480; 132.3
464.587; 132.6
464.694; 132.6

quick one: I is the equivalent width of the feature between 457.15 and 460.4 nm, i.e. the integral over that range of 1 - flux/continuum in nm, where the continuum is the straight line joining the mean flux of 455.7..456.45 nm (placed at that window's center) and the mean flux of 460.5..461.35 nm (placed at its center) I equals 0.23 nm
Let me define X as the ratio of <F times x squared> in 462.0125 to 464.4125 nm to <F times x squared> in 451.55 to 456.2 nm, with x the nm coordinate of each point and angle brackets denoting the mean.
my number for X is 1.14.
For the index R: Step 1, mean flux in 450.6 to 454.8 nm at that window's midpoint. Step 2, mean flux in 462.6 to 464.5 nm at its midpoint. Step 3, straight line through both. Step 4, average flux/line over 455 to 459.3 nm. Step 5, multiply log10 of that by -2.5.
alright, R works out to 0.02 mag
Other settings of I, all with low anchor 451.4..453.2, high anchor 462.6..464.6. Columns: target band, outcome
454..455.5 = 0.068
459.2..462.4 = -0.053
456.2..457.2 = -0.035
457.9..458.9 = 0.059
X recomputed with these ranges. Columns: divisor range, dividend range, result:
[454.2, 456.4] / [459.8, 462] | 1.10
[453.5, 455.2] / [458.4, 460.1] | 1.05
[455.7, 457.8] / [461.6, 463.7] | 1.09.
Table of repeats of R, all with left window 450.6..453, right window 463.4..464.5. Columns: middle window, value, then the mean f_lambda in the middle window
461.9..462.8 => -0.12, 150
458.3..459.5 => 0.02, 133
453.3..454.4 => 0.06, 129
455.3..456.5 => -0.01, 137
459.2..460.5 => 0.01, 133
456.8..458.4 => 0.01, 134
